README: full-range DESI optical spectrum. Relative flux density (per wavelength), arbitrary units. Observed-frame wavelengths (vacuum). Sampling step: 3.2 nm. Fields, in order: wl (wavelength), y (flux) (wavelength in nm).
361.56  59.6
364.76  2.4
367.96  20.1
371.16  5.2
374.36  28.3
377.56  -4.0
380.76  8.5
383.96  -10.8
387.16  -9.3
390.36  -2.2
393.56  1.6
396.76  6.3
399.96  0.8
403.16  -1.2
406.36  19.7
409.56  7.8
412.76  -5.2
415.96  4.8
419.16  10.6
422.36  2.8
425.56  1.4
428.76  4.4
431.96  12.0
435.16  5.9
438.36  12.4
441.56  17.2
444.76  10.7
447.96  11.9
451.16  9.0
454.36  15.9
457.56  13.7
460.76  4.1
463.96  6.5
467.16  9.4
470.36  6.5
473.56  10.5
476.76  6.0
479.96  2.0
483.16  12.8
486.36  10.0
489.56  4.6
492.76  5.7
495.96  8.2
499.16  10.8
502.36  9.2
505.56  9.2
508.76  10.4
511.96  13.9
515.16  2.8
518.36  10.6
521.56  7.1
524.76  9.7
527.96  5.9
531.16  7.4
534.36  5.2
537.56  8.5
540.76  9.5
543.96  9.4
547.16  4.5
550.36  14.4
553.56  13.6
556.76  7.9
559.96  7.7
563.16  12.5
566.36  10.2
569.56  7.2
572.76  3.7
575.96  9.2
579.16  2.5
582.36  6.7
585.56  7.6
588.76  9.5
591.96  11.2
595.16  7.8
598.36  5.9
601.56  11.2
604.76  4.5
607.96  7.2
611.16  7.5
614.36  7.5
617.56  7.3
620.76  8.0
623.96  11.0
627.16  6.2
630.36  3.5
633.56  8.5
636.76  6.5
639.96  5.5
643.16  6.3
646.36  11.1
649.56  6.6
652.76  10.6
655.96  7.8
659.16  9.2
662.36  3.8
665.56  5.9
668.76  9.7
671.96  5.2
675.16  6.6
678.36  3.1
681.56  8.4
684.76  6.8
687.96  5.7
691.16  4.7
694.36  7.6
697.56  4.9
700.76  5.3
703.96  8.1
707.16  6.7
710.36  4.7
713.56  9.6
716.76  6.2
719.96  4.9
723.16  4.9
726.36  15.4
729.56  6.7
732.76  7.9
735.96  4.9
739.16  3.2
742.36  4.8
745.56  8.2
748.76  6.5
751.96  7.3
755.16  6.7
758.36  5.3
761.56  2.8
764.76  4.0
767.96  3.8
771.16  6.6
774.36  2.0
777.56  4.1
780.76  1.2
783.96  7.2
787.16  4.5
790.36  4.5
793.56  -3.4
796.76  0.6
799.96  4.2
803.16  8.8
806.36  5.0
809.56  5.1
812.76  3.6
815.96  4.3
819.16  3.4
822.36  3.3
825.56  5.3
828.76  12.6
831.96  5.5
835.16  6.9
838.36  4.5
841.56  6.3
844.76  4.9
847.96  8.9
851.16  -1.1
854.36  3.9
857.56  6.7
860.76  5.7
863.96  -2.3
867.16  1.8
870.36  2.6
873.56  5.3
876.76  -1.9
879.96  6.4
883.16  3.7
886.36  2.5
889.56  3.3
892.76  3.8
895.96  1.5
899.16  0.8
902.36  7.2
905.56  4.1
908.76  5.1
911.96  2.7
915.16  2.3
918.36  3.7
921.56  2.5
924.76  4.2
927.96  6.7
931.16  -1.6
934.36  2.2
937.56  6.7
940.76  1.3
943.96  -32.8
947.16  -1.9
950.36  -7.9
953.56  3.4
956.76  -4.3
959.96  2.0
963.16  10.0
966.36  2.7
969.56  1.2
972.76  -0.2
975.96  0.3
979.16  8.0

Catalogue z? 0.107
